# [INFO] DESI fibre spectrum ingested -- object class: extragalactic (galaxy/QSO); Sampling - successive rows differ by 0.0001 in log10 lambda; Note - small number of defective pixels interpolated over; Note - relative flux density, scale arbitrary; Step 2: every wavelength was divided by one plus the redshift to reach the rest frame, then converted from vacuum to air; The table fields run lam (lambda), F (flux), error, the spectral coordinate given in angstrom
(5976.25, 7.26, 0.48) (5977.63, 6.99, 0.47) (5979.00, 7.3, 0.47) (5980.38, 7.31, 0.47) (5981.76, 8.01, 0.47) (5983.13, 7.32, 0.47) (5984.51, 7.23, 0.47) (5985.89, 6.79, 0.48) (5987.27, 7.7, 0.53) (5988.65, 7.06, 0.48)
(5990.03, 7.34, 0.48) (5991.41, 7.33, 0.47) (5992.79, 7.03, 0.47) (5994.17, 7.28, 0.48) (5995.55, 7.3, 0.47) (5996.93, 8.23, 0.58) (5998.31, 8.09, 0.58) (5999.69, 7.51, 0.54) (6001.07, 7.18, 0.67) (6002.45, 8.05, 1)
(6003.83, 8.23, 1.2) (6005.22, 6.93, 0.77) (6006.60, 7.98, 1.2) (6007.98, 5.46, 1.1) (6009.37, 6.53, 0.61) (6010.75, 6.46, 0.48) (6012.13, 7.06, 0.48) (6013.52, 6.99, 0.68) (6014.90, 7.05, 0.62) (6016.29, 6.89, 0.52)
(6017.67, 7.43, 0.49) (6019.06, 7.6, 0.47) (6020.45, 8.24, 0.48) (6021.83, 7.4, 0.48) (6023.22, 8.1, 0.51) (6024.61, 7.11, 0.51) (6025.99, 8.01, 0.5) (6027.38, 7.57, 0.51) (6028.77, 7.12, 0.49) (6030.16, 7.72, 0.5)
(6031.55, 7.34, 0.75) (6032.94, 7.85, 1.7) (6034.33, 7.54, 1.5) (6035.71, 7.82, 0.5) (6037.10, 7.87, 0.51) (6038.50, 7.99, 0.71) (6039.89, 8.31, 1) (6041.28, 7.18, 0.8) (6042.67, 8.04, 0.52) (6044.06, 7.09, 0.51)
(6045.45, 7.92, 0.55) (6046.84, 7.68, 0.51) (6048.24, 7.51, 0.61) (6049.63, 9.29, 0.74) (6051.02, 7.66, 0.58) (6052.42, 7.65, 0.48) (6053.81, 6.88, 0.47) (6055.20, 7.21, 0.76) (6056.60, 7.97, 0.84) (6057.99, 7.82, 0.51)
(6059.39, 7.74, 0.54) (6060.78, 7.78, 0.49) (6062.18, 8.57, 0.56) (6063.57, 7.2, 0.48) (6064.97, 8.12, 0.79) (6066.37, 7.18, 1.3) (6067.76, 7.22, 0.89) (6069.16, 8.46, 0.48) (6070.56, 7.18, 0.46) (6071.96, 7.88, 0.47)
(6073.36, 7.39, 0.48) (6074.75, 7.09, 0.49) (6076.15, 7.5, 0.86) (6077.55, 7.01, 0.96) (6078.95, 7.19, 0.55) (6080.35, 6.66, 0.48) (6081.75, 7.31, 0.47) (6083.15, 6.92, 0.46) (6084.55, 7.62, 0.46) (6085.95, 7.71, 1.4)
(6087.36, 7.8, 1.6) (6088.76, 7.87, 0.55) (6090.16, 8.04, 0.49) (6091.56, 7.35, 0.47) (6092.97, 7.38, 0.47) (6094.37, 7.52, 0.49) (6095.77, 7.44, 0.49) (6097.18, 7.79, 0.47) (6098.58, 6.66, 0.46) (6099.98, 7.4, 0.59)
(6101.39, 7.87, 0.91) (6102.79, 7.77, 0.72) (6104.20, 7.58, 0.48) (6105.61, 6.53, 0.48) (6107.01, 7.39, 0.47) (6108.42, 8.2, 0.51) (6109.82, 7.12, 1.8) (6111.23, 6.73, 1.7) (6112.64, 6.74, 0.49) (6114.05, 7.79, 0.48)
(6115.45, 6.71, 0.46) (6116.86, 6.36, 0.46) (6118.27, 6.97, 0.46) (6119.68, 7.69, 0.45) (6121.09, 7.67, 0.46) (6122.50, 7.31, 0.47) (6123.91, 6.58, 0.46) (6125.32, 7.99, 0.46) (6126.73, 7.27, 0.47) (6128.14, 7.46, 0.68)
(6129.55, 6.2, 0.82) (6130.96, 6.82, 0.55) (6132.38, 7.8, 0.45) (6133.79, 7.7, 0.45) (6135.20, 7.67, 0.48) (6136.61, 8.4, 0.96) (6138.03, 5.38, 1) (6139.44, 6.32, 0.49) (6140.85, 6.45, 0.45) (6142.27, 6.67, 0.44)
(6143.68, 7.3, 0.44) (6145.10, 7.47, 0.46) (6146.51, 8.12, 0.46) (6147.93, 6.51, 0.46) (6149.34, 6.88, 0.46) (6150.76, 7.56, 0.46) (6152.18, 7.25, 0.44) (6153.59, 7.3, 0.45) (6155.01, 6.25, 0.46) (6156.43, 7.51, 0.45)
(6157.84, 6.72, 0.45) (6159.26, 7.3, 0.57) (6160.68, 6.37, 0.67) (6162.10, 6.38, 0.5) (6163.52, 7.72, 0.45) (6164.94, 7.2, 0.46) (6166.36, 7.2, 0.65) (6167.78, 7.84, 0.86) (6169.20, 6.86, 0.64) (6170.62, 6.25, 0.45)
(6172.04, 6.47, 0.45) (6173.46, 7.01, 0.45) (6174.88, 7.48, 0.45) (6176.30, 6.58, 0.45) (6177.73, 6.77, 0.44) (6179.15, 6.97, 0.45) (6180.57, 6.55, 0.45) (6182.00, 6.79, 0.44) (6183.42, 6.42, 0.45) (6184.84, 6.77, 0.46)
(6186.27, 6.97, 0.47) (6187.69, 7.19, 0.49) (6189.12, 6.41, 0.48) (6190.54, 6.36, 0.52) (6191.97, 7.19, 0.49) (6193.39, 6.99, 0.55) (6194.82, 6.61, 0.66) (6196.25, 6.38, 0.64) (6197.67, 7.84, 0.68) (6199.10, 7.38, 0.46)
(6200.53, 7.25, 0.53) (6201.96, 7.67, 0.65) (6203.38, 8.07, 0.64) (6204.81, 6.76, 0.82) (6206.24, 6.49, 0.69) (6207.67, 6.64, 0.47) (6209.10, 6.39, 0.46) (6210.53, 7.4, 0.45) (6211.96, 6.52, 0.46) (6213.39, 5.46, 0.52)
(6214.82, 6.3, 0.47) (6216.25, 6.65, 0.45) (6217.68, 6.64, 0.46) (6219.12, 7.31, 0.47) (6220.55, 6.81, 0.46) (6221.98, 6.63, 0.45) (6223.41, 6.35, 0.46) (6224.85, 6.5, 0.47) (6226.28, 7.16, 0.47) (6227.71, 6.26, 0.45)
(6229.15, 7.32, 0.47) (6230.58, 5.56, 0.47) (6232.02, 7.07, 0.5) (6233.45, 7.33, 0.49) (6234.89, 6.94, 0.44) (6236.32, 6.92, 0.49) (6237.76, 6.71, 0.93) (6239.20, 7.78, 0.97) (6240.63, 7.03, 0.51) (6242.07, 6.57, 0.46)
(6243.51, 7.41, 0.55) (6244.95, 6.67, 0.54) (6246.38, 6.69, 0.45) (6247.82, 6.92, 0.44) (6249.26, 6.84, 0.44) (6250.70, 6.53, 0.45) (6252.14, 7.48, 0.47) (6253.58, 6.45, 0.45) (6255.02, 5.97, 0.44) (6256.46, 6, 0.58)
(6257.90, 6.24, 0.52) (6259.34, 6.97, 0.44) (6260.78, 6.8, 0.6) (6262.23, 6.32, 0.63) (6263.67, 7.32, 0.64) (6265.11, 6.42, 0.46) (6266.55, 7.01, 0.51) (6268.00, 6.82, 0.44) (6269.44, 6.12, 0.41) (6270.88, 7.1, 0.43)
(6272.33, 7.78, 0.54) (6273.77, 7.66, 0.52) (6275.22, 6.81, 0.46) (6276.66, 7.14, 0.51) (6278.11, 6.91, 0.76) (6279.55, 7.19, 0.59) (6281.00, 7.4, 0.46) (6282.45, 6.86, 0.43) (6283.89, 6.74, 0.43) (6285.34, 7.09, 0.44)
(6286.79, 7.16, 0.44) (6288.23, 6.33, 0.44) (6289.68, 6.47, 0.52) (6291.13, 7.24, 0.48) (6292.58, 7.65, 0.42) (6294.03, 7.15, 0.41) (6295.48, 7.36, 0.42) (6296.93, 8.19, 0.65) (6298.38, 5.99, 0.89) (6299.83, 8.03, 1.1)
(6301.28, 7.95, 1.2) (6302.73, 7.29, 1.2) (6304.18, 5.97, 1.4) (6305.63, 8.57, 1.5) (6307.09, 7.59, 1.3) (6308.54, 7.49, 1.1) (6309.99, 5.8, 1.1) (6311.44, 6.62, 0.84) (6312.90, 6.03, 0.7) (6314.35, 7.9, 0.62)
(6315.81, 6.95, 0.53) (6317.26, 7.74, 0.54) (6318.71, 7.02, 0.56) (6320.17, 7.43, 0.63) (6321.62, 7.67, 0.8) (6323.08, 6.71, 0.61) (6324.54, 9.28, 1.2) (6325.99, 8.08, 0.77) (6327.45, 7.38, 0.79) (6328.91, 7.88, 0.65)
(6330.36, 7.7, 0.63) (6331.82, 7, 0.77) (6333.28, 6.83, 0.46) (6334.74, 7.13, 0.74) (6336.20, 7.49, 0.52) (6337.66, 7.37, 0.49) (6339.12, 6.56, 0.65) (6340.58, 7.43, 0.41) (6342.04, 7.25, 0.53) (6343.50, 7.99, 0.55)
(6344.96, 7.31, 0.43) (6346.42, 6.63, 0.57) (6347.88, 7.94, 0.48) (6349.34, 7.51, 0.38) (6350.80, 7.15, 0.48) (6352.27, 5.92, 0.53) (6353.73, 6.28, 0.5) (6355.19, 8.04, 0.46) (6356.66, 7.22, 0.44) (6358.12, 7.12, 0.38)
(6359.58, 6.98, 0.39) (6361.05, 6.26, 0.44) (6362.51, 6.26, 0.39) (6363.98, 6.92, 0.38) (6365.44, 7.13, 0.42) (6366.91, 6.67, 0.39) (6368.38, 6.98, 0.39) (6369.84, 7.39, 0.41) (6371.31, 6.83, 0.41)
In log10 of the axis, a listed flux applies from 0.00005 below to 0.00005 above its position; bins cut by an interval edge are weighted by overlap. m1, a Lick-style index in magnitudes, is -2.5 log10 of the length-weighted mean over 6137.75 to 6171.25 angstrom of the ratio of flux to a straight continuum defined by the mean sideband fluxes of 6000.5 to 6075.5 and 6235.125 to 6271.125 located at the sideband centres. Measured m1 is 0.02 mag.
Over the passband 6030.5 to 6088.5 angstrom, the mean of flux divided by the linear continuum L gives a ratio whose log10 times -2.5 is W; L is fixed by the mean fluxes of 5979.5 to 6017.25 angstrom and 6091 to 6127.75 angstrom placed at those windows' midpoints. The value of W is -0.048 mag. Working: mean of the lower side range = 7.27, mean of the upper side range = 7.3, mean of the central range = 7.62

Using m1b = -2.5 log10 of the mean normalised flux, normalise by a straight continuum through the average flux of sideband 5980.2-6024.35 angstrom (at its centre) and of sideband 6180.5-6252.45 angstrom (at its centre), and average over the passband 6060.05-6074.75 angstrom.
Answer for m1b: -0.07 mag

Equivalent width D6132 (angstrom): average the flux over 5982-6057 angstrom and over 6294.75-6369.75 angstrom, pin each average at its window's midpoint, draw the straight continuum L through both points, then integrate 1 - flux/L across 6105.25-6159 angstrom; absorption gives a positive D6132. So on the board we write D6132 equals 1.9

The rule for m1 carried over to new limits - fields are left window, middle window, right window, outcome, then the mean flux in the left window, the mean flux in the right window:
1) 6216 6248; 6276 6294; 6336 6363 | -0.01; 6.84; 7.09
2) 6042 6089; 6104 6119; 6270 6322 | 0.06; 7.59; 7.17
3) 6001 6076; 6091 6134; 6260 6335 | 0.02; 7.55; 7.17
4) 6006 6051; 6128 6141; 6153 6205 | 0.02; 7.51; 6.97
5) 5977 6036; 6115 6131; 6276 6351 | 0.04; 7.38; 7.26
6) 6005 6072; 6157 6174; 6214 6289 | 0.03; 7.54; 6.82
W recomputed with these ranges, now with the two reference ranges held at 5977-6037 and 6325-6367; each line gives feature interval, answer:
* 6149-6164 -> 0.043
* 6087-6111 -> -0.024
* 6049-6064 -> -0.064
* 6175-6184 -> 0.085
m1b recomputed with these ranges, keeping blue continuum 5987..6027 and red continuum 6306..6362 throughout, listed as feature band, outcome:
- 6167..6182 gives 0.06 mag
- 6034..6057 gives -0.06 mag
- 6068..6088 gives -0.01 mag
